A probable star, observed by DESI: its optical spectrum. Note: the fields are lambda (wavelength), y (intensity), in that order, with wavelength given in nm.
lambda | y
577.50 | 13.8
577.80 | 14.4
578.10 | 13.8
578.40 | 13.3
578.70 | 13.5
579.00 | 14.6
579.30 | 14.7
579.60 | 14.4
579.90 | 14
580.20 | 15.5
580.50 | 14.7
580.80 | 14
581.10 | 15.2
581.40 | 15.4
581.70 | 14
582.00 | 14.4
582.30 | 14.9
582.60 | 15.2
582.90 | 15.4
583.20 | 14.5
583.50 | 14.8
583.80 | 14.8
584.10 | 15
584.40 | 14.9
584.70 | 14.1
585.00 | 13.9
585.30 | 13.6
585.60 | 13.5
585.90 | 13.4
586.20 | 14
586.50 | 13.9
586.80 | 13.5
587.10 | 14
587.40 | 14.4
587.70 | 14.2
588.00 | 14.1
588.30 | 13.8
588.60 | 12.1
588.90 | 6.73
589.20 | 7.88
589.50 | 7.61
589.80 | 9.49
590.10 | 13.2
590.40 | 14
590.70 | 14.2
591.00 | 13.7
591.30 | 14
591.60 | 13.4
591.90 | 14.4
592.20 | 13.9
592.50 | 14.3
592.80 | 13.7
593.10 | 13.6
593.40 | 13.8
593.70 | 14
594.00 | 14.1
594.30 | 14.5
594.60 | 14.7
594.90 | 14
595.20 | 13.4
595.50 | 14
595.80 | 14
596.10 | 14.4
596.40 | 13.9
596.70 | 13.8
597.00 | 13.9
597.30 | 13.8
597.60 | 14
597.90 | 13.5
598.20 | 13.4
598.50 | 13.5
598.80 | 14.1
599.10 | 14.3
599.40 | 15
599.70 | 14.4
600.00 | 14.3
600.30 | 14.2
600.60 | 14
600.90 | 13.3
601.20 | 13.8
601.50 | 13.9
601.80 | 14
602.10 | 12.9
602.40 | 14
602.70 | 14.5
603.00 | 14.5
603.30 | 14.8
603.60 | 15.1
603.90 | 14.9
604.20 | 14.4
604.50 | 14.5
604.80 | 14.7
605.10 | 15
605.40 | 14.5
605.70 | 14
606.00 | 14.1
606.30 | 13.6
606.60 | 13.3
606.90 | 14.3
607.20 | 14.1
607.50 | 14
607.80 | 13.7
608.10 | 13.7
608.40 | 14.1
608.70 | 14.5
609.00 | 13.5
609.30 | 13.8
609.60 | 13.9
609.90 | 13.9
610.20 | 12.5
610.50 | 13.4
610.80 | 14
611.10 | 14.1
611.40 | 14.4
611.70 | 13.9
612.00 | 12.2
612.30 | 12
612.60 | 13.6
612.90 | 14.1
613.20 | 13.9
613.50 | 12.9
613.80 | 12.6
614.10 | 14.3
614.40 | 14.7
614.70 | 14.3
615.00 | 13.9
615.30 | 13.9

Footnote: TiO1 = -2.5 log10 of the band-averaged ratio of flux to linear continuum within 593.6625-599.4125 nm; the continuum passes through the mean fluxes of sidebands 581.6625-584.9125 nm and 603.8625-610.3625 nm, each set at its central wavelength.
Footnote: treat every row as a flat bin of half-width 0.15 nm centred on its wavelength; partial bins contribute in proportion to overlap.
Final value 0.027 mag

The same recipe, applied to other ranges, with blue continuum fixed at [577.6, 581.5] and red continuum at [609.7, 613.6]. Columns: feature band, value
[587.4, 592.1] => 0.15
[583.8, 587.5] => 0.01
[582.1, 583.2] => -0.05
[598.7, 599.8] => -0.05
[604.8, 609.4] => -0.03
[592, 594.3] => 0.00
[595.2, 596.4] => -0.01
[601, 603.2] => -0.02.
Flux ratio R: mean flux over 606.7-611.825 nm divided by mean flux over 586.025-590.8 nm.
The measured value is 1.1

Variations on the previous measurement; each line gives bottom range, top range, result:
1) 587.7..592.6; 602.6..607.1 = 1.17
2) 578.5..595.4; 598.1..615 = 1.02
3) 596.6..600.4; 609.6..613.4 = 0.96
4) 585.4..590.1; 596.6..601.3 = 1.14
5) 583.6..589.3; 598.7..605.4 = 1.07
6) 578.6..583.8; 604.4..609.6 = 0.96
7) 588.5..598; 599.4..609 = 1.08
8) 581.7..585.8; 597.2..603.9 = 0.97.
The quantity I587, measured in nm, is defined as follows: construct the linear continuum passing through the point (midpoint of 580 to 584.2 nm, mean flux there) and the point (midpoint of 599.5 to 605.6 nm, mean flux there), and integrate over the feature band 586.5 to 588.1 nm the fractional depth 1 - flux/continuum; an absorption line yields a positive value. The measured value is 0.073 nm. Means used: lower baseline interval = 14.8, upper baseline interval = 14.3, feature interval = 14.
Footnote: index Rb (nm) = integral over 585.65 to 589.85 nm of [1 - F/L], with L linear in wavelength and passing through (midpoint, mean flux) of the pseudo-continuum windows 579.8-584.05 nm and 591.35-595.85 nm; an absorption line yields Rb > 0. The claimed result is 0.649 nm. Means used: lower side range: 14.8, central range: 12.2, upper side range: 14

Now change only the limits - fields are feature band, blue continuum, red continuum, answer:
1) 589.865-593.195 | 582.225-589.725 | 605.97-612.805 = -0.09 nm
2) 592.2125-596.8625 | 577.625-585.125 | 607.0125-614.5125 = 0.05 nm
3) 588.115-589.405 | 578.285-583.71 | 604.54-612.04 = 0.38 nm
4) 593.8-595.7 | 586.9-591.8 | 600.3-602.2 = -0.17 nm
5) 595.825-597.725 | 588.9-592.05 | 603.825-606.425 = -0.14 nm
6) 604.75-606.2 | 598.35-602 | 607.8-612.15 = -0.06 nm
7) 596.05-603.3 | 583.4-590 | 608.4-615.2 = -0.38 nm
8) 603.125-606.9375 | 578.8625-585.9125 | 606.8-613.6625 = -0.16 nm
